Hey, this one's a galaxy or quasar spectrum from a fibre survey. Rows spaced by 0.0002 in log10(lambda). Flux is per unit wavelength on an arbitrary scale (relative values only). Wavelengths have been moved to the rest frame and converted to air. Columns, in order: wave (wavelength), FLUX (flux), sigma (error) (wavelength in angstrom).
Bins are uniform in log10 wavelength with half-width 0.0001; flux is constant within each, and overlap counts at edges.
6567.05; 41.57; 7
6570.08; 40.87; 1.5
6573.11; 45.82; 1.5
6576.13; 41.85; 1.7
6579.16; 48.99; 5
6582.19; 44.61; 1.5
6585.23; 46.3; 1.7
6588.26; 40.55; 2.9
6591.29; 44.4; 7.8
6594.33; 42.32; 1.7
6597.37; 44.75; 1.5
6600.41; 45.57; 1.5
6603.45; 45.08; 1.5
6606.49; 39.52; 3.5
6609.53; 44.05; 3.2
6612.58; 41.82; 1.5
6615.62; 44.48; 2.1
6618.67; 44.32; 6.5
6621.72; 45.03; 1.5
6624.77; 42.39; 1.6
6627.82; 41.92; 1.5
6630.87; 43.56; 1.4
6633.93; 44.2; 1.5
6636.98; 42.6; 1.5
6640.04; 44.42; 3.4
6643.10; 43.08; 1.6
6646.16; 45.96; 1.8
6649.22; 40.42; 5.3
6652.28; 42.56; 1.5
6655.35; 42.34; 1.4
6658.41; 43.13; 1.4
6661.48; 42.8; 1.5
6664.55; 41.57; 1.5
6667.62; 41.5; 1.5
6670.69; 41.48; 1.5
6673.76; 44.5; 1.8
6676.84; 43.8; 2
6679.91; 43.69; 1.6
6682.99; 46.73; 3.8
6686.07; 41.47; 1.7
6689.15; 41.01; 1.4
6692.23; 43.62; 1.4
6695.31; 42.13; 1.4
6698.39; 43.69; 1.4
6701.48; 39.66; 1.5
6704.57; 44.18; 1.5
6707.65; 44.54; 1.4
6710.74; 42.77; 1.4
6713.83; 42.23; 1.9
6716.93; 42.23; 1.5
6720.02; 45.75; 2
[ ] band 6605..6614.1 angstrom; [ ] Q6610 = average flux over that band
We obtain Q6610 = 41.8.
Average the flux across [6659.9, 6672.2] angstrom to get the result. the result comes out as 41.8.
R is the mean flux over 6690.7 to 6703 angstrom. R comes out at 42.3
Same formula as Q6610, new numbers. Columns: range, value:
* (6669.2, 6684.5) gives 44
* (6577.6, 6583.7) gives 46.8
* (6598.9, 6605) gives 45.3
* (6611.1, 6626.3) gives 43.6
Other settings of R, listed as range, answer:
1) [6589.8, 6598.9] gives 43.8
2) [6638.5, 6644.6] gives 43.7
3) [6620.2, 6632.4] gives 43.2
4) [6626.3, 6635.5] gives 43.2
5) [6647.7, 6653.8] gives 41.5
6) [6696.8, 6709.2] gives 43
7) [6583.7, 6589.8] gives 43.4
